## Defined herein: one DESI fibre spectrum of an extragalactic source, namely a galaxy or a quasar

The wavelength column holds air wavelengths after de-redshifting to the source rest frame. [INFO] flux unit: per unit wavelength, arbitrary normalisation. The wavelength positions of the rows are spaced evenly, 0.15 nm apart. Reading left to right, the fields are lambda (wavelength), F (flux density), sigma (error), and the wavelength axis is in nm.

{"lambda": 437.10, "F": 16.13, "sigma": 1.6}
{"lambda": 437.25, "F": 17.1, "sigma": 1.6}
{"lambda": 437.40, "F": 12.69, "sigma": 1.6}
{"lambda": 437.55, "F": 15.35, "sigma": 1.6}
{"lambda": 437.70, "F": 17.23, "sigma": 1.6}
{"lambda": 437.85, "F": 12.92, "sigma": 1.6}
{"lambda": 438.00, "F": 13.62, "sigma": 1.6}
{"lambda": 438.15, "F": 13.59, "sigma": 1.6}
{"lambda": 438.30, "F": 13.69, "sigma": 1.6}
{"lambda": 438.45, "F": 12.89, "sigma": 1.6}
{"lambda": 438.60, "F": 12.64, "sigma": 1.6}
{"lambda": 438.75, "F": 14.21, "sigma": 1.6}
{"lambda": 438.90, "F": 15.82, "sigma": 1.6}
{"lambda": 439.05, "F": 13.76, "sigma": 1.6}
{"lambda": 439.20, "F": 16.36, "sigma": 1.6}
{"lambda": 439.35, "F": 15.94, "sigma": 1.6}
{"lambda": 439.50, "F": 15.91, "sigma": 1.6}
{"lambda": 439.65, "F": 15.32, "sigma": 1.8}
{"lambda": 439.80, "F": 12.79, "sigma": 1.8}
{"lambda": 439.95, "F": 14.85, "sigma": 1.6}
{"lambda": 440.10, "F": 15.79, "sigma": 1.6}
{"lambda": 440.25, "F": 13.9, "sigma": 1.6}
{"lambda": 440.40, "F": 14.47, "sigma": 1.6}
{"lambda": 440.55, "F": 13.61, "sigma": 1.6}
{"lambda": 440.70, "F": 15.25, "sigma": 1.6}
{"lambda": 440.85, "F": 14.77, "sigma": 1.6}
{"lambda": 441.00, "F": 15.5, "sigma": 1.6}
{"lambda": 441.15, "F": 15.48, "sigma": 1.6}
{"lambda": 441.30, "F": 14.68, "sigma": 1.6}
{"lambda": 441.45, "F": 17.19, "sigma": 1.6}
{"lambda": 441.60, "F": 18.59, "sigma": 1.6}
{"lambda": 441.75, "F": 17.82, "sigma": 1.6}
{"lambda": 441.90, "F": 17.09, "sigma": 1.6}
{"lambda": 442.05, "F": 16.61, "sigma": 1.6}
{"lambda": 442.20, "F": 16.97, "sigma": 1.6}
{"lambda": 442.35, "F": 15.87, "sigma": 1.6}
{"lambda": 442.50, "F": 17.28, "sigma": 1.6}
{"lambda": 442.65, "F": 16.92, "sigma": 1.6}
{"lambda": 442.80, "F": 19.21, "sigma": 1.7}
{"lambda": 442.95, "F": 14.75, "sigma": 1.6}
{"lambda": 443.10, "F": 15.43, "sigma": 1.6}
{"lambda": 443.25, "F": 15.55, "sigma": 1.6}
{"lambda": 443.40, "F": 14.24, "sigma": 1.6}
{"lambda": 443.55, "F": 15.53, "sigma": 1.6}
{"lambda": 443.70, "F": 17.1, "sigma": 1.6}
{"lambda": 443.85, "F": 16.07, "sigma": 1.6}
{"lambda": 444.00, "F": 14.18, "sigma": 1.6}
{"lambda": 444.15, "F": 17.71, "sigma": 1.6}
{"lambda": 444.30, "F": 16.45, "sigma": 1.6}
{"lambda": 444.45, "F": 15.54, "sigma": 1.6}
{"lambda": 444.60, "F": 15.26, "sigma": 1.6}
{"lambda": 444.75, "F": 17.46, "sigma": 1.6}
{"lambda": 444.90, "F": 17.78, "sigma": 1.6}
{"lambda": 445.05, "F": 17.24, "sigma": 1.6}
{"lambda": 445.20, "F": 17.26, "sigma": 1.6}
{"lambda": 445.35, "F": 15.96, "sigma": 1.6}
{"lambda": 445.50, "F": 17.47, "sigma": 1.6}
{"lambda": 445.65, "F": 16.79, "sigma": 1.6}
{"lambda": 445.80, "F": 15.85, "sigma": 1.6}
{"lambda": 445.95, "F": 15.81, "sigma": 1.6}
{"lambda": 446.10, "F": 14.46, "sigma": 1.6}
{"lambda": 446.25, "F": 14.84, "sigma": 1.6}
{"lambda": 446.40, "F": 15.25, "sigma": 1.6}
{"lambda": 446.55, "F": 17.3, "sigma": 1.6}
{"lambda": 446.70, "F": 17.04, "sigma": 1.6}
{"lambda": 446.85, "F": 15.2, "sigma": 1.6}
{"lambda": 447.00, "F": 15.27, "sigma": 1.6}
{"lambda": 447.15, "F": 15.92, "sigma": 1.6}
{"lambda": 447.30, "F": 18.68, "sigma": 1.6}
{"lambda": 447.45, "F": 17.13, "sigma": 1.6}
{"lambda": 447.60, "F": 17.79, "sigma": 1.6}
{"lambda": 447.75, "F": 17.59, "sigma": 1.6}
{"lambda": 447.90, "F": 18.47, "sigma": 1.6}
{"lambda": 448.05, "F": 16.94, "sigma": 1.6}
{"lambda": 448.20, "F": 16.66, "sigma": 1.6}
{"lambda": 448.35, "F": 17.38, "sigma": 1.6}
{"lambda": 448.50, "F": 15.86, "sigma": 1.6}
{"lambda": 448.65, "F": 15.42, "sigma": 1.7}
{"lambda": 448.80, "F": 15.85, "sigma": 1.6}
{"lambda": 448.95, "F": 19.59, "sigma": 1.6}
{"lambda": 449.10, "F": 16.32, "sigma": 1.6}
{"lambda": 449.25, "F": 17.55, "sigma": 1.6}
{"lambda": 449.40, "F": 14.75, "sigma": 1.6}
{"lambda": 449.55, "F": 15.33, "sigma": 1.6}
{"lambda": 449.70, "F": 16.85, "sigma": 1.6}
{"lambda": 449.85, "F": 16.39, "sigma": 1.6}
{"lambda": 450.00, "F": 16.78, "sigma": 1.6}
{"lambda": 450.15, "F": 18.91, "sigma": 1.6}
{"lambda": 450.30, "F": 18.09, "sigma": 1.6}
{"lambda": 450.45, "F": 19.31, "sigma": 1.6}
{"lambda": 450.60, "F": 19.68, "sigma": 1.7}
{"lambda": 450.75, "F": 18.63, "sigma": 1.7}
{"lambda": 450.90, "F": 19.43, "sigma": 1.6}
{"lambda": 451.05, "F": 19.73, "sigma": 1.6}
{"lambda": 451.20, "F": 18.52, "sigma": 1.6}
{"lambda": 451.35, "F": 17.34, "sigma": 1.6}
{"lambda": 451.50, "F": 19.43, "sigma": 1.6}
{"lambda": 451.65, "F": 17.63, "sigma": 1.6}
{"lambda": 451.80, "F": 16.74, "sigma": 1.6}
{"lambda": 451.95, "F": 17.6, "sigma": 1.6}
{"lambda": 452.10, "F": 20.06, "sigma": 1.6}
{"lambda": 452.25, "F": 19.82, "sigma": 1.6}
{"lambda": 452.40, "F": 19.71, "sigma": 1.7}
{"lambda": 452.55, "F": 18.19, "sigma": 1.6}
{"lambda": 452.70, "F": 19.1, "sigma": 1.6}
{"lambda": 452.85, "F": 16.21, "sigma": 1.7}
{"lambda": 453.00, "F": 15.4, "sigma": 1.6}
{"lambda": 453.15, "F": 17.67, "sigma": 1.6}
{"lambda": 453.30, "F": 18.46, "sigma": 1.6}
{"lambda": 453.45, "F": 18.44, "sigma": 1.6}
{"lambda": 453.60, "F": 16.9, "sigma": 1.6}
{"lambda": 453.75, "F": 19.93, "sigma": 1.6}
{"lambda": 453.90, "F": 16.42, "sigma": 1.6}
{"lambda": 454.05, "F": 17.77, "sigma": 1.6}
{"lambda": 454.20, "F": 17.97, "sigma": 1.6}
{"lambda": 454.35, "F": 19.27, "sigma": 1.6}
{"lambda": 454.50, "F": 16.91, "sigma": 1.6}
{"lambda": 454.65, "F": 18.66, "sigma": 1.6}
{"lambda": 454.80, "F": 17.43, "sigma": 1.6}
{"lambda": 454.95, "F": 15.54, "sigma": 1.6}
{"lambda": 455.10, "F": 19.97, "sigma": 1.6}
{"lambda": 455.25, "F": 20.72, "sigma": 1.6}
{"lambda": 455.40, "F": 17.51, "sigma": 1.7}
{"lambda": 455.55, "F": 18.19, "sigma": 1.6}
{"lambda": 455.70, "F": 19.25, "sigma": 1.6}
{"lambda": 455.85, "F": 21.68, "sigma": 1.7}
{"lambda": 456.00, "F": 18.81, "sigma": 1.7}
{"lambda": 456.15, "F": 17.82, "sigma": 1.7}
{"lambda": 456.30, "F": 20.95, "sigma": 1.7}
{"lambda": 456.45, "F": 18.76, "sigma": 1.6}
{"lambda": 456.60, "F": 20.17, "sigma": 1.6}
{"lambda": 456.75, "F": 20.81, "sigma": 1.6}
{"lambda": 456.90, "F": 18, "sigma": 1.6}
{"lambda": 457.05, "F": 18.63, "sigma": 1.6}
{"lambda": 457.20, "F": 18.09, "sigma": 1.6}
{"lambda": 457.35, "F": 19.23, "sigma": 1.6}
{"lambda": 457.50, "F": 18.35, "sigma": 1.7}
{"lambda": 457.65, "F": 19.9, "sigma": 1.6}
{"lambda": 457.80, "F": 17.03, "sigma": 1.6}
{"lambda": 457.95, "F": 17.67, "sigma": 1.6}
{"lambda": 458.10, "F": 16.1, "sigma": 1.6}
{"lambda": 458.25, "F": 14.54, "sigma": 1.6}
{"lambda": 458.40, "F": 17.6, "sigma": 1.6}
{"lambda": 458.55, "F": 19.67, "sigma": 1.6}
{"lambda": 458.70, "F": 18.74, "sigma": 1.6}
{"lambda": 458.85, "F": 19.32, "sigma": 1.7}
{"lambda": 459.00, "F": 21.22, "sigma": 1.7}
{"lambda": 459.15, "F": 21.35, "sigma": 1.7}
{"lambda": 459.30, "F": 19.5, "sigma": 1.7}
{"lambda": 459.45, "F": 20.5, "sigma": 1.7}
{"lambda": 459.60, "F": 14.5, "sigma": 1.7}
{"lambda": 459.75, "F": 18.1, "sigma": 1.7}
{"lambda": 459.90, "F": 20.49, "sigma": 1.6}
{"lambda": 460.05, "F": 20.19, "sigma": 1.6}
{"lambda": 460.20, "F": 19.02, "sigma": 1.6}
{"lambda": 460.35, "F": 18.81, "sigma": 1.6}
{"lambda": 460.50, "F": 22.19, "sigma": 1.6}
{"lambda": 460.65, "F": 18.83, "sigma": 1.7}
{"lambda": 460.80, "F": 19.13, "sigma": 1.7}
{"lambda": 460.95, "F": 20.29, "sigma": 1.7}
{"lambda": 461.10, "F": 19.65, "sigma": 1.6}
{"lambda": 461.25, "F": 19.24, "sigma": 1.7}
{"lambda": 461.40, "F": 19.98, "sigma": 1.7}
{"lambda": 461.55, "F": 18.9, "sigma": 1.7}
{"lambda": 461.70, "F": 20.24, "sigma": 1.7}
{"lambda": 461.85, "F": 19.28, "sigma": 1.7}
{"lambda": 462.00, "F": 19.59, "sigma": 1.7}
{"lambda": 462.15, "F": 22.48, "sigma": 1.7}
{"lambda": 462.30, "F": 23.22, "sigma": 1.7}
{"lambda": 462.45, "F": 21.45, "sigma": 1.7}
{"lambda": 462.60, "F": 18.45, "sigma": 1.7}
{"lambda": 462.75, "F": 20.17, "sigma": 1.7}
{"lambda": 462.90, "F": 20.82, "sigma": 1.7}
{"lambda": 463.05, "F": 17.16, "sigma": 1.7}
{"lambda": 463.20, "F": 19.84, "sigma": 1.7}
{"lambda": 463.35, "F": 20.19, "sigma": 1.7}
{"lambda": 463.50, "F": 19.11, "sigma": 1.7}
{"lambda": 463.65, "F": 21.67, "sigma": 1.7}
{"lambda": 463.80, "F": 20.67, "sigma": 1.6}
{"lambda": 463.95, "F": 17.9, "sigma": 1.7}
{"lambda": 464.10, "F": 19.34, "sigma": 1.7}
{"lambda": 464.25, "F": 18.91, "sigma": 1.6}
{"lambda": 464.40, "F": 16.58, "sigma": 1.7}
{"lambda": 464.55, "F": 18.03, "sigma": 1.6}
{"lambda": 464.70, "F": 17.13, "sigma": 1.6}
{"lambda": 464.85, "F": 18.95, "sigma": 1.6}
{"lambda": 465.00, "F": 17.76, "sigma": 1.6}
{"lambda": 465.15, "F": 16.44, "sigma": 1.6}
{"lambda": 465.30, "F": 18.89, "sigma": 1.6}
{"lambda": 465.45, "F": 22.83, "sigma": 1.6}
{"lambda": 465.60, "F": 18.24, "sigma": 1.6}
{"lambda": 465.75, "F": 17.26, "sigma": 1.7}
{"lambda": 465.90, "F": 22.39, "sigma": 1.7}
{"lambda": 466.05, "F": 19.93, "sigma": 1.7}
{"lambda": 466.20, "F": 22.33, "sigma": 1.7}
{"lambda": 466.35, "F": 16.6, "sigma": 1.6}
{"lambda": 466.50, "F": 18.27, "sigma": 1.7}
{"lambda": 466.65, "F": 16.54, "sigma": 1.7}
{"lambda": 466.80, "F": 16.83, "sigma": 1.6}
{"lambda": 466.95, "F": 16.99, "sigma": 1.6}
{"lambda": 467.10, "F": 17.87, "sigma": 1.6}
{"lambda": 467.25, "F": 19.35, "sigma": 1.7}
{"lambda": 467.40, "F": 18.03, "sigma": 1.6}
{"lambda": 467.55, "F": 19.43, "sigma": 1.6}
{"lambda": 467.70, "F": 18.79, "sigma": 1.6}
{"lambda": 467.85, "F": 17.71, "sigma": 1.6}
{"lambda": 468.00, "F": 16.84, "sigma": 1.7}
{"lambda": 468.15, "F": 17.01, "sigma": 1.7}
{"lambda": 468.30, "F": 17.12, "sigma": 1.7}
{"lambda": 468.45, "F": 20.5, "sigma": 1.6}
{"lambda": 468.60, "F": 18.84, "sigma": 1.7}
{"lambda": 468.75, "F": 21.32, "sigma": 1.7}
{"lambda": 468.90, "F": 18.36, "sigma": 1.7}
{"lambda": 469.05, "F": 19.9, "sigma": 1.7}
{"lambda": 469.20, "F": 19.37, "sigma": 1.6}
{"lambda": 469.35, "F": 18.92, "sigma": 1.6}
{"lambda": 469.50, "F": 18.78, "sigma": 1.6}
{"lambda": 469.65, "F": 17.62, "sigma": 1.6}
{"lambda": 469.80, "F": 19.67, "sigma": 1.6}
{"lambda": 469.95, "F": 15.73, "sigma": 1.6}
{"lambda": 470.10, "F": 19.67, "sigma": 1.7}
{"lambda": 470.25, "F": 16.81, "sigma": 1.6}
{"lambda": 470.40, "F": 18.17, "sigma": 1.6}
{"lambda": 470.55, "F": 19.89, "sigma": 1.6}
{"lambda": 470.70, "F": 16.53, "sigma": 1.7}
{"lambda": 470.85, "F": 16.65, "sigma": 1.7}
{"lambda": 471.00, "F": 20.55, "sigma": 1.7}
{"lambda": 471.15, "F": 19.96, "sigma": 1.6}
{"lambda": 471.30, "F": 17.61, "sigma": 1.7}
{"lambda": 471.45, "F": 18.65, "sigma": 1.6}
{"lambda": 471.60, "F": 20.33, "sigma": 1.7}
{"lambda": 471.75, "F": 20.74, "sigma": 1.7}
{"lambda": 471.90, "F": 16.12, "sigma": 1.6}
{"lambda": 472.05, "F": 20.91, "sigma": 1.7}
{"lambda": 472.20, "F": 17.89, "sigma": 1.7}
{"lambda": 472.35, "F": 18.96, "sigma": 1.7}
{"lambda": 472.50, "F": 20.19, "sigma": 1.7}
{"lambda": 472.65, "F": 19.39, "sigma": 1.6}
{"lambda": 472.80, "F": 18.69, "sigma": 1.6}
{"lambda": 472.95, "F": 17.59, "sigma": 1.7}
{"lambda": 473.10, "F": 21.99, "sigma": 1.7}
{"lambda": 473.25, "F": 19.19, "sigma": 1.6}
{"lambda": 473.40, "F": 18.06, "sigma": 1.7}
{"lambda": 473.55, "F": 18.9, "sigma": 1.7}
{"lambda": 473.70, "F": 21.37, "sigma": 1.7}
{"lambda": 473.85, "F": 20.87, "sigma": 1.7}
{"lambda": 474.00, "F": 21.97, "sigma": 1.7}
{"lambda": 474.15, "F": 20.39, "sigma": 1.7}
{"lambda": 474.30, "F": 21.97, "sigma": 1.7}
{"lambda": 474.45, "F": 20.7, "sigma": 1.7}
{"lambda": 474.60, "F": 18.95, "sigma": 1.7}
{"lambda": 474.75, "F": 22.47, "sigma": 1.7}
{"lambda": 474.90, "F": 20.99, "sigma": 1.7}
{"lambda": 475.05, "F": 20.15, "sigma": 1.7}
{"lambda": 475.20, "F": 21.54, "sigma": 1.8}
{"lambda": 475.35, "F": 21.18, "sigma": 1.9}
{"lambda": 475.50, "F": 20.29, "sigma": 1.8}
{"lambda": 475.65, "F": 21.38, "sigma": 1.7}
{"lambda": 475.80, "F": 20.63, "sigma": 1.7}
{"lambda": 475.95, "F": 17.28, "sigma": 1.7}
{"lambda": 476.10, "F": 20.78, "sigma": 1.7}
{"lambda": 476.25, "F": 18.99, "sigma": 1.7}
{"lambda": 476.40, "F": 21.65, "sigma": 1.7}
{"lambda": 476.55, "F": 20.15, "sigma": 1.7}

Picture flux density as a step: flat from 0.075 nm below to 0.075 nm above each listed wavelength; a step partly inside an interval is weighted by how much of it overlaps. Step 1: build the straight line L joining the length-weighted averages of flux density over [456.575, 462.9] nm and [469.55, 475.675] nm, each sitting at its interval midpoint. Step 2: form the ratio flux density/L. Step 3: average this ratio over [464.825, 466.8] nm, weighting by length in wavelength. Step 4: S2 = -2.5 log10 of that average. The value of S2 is 0.03 mag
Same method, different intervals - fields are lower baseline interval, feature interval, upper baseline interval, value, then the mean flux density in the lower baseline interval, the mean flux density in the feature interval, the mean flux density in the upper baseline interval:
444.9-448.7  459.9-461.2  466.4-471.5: -0.12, 16.6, 19.8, 18.4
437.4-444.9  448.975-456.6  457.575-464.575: -0.03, 15.5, 18.2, 19.3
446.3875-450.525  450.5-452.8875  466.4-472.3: -0.09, 16.9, 18.7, 18.5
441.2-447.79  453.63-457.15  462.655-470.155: -0.07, 16.4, 18.7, 18.8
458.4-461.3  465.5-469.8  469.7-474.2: 0.03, 19.5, 18.7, 19.1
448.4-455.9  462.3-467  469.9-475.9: 0.00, 18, 19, 19.6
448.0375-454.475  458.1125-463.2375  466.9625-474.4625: -0.06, 17.8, 19.5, 19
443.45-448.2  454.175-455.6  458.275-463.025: 0.01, 16.5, 18.2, 19.7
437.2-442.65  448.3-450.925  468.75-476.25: -0.05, 15.2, 17.3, 19.5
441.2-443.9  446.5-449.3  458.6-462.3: 0.03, 16.5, 16.9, 19.7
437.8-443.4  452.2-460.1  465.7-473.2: -0.08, 15.3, 18.5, 18.7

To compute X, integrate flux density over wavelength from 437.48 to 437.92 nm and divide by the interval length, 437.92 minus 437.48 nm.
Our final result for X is 15.2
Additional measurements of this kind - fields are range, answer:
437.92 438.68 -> 13.3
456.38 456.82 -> 19.9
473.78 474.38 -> 21.3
